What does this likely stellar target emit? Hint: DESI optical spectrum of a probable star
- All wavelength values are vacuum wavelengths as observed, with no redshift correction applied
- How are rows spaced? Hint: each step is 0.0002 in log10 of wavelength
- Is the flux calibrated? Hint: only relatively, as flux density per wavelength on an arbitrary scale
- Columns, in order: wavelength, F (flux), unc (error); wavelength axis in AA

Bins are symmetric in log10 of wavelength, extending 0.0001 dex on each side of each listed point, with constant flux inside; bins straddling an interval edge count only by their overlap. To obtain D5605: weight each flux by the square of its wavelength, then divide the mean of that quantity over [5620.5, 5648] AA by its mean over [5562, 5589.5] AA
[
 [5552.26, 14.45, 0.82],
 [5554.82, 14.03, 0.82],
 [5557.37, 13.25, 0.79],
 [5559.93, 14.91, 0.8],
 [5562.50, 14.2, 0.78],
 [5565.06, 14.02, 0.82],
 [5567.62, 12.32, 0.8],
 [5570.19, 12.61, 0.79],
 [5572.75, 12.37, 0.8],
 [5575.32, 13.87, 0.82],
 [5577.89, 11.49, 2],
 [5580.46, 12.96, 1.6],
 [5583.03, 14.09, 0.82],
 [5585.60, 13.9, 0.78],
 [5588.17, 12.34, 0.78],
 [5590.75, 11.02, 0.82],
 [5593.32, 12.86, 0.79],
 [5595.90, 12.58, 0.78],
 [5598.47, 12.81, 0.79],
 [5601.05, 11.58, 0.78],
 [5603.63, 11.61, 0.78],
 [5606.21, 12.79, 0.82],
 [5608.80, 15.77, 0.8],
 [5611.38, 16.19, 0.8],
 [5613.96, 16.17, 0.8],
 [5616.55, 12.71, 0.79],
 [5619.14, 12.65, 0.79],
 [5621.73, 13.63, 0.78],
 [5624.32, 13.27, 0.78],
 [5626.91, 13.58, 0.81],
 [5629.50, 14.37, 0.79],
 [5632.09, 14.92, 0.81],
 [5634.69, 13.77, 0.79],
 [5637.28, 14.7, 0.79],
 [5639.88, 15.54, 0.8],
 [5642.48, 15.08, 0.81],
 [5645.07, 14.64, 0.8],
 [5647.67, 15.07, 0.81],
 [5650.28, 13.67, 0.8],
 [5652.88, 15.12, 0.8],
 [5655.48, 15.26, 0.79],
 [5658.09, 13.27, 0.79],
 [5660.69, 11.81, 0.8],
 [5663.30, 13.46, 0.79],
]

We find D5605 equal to 1.12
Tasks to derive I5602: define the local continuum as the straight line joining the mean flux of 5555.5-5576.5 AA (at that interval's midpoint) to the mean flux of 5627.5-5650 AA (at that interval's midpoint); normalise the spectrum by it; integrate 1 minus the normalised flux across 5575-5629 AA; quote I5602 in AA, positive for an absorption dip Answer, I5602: 3.17 AA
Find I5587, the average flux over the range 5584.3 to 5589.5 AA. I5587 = 13.1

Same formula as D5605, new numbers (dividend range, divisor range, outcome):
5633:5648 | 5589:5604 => 1.24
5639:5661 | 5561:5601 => 1.15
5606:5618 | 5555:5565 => 1.07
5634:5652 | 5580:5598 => 1.17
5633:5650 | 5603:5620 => 1.06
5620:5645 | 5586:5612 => 1.12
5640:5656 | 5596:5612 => 1.13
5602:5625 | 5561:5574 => 1.07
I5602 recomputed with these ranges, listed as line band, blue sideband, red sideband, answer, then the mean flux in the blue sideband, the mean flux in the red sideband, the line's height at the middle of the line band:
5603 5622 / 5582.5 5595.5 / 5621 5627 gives -1.2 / 12.8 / 13.5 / 13.2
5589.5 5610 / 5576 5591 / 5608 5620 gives 1.8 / 12.8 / 14.7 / 13.8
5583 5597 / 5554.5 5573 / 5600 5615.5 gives 1.1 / 13.5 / 14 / 13.8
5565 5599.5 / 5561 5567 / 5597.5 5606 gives 0.7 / 13.9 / 12.1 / 13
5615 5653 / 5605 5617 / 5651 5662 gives 0.5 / 14.9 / 13.9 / 14.4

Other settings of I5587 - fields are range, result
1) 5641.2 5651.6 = 14.6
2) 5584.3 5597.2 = 12.5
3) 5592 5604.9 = 12.3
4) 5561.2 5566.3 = 14.1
